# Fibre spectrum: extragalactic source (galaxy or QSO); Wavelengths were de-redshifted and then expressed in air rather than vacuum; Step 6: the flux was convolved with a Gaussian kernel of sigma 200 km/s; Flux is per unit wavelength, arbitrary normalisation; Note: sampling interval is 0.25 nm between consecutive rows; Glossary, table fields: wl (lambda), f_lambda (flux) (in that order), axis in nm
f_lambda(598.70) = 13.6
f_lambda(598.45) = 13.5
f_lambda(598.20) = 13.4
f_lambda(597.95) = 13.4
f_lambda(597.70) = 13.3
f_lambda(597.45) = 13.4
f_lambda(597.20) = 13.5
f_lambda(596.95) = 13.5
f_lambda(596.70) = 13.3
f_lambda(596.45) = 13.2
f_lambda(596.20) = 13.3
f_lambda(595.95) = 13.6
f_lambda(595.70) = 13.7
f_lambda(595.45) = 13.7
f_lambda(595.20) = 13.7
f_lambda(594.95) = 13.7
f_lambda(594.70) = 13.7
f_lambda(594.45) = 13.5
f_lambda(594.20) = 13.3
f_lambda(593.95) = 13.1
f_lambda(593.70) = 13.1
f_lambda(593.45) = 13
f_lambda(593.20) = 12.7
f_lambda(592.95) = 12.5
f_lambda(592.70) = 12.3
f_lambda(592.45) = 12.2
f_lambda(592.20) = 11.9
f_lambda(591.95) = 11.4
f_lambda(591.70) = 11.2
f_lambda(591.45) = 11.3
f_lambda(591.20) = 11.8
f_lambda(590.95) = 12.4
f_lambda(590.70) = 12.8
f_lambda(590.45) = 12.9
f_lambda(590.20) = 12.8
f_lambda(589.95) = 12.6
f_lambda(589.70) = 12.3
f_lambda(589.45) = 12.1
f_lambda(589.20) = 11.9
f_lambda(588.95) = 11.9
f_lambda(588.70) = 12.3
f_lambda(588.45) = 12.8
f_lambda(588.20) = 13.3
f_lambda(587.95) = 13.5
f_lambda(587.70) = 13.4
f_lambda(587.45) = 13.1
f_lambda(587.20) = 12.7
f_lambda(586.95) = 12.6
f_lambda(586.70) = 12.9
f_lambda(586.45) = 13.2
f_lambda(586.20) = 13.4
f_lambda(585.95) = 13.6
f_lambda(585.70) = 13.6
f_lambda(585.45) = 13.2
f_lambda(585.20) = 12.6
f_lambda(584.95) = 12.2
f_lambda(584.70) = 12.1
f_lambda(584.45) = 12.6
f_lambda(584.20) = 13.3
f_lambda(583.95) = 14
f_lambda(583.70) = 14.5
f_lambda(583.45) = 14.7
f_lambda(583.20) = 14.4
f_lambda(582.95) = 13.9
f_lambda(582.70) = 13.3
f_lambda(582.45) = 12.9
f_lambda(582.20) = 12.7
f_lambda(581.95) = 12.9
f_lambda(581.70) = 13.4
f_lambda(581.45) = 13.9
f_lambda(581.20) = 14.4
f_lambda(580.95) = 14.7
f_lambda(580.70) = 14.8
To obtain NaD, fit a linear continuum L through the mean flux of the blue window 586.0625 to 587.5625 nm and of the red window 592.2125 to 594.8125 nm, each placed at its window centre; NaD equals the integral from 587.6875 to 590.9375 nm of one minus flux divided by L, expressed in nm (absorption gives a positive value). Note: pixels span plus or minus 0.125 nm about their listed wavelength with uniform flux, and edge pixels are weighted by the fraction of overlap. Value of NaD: 0.082 nm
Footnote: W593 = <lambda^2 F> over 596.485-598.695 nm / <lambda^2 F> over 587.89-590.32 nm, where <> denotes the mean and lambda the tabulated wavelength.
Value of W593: 1.10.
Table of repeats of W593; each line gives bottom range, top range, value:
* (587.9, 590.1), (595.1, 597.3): 1.11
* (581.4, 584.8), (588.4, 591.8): 0.93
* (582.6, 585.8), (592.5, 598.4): 1.03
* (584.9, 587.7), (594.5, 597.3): 1.07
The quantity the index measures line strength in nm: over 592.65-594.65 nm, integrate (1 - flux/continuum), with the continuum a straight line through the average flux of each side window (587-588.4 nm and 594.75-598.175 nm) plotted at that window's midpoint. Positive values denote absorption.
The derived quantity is 0.06 nm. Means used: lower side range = 13.1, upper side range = 13.5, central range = 13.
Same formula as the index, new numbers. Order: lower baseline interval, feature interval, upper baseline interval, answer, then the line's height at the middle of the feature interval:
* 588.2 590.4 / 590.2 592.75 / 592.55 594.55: 0.12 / 12.7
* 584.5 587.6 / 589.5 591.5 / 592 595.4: 0.09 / 12.9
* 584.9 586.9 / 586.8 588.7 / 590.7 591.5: -0.04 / 12.7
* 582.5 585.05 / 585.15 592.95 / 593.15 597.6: 0.51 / 13.5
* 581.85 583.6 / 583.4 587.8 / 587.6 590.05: -0.02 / 13.1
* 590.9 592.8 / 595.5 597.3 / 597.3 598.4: -0.06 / 13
